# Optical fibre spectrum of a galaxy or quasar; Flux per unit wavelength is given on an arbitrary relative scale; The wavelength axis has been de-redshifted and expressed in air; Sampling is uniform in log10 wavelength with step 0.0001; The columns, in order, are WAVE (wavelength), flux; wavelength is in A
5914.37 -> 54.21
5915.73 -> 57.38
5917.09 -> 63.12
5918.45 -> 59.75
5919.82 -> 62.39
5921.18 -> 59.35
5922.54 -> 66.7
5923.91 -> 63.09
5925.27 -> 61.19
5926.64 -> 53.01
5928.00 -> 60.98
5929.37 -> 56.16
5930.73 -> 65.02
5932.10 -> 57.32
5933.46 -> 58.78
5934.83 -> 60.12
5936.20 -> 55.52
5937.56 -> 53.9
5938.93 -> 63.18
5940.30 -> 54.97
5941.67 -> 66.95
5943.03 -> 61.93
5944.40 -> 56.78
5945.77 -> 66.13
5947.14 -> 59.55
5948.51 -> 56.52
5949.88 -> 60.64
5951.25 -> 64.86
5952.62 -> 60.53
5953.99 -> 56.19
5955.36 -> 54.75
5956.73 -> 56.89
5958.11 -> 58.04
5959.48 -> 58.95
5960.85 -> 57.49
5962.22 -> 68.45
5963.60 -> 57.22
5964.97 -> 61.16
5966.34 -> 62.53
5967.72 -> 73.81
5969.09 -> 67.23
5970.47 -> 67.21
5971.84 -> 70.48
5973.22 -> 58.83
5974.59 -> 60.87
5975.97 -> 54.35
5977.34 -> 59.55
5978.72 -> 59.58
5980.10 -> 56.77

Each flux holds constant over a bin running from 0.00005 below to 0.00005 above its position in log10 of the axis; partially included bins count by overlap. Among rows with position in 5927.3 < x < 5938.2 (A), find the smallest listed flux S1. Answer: 53.9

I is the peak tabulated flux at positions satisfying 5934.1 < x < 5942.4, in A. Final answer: 66.95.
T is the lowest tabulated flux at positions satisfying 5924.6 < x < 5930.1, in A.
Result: 53.01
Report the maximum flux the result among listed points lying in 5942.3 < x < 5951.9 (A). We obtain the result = 66.13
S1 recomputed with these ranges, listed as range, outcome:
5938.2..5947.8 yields 54.97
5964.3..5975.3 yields 58.83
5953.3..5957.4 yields 54.75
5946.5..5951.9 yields 56.52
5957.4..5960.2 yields 58.04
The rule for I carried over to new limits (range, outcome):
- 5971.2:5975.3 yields 70.48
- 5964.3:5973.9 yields 73.81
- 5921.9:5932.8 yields 66.7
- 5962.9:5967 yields 62.53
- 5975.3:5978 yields 59.55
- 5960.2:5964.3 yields 68.45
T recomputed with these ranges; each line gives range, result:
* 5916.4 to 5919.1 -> 59.75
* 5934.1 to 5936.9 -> 55.52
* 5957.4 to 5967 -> 57.22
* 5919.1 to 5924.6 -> 59.35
